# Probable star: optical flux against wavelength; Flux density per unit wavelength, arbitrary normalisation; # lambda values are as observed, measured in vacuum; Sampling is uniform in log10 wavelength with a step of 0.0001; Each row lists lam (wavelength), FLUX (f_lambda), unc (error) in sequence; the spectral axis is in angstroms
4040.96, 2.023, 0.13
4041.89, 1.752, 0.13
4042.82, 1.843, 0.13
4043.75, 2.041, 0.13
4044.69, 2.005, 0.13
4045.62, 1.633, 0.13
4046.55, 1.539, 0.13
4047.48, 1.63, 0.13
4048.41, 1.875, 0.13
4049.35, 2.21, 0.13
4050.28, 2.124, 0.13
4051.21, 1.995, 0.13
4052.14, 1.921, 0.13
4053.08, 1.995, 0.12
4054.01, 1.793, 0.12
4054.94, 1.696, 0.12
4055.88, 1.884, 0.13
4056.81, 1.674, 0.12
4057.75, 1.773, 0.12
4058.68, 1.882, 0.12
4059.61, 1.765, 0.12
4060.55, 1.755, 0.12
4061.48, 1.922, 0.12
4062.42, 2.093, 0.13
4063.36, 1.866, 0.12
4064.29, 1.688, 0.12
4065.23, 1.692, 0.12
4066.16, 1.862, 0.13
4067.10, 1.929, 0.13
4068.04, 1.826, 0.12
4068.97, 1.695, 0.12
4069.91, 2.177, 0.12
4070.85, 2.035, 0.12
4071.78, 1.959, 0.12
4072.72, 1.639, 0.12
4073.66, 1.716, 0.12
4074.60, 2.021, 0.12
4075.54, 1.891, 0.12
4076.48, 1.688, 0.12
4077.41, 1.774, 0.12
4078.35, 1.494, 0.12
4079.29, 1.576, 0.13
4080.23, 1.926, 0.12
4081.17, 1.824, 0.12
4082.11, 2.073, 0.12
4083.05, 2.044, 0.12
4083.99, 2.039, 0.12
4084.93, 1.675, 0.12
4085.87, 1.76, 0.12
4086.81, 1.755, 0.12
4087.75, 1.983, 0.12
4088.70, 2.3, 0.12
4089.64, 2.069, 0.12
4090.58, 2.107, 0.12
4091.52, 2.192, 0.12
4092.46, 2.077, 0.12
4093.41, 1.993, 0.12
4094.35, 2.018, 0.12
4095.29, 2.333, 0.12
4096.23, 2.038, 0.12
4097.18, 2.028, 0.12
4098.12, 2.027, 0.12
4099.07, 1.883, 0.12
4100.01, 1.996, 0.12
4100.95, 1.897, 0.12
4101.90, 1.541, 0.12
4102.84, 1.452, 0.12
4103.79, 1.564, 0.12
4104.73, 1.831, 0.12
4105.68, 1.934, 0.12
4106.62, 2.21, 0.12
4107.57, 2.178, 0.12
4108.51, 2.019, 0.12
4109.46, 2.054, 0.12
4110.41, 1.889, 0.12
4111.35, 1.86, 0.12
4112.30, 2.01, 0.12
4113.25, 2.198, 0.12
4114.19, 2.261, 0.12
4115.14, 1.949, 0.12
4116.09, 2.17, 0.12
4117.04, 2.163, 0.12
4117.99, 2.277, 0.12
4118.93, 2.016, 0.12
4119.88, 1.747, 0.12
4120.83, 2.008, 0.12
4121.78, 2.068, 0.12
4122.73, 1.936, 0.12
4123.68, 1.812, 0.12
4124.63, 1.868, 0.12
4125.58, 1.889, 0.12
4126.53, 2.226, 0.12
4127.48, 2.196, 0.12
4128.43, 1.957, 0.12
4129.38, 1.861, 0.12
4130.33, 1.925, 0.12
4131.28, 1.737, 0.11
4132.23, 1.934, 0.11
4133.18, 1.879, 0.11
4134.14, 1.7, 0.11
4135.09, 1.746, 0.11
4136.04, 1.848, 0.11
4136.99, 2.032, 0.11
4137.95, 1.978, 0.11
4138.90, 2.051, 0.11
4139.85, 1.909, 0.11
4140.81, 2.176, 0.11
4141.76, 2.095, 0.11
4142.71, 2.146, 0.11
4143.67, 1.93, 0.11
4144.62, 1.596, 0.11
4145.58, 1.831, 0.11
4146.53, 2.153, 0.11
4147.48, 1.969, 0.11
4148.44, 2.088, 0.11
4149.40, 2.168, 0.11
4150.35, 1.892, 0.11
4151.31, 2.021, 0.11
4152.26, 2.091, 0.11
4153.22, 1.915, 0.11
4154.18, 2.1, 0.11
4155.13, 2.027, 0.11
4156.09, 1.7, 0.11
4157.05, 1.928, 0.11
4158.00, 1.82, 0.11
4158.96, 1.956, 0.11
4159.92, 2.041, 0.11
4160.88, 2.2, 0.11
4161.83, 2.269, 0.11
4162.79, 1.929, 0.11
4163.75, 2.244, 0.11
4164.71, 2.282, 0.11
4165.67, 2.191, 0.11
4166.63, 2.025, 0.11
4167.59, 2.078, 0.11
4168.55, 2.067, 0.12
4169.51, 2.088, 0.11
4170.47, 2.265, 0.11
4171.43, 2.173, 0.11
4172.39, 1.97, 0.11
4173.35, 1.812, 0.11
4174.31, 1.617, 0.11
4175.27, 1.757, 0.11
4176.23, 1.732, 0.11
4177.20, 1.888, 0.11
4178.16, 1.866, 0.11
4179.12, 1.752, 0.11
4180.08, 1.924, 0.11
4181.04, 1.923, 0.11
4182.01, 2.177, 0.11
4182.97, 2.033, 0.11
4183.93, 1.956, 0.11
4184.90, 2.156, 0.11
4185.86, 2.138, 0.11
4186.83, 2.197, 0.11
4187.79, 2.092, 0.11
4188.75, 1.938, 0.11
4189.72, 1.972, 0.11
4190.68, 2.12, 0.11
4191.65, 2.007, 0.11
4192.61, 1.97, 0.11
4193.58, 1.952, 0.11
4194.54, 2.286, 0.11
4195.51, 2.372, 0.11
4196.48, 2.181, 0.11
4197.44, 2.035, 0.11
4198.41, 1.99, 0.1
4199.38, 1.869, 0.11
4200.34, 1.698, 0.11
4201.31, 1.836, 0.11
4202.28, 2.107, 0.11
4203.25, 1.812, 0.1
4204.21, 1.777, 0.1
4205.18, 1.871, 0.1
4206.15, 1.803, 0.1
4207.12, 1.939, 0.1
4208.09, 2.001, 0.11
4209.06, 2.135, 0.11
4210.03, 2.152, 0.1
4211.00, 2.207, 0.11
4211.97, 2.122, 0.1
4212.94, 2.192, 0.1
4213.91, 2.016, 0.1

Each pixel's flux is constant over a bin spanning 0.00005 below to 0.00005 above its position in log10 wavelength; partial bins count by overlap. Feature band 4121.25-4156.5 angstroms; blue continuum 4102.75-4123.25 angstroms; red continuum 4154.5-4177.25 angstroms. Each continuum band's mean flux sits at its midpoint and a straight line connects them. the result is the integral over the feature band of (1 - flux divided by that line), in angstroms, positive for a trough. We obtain 0.8 angstroms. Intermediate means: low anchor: 2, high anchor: 2.01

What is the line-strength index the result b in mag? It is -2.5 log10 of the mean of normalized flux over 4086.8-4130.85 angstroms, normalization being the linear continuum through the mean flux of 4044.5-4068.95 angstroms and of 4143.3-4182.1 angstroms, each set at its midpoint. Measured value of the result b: -0.05 mag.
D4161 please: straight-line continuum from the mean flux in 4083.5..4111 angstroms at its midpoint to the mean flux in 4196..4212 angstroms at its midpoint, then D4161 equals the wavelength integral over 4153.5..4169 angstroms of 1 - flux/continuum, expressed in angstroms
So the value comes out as -0.7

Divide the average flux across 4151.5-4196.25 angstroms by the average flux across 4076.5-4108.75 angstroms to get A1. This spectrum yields 1.05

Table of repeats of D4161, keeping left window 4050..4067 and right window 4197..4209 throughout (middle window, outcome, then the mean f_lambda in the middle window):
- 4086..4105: -0.9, 1.95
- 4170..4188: -0.7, 1.97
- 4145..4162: -1.1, 2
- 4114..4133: -1.2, 1.99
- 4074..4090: -0.1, 1.87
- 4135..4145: -0.5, 1.97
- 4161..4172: -1.5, 2.15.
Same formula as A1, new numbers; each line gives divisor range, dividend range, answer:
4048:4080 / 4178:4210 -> 1.08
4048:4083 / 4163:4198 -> 1.09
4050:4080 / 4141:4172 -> 1.11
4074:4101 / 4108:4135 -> 1.02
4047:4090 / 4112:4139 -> 1.06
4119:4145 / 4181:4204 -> 1.05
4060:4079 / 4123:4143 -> 1.06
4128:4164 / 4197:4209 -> 0.97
